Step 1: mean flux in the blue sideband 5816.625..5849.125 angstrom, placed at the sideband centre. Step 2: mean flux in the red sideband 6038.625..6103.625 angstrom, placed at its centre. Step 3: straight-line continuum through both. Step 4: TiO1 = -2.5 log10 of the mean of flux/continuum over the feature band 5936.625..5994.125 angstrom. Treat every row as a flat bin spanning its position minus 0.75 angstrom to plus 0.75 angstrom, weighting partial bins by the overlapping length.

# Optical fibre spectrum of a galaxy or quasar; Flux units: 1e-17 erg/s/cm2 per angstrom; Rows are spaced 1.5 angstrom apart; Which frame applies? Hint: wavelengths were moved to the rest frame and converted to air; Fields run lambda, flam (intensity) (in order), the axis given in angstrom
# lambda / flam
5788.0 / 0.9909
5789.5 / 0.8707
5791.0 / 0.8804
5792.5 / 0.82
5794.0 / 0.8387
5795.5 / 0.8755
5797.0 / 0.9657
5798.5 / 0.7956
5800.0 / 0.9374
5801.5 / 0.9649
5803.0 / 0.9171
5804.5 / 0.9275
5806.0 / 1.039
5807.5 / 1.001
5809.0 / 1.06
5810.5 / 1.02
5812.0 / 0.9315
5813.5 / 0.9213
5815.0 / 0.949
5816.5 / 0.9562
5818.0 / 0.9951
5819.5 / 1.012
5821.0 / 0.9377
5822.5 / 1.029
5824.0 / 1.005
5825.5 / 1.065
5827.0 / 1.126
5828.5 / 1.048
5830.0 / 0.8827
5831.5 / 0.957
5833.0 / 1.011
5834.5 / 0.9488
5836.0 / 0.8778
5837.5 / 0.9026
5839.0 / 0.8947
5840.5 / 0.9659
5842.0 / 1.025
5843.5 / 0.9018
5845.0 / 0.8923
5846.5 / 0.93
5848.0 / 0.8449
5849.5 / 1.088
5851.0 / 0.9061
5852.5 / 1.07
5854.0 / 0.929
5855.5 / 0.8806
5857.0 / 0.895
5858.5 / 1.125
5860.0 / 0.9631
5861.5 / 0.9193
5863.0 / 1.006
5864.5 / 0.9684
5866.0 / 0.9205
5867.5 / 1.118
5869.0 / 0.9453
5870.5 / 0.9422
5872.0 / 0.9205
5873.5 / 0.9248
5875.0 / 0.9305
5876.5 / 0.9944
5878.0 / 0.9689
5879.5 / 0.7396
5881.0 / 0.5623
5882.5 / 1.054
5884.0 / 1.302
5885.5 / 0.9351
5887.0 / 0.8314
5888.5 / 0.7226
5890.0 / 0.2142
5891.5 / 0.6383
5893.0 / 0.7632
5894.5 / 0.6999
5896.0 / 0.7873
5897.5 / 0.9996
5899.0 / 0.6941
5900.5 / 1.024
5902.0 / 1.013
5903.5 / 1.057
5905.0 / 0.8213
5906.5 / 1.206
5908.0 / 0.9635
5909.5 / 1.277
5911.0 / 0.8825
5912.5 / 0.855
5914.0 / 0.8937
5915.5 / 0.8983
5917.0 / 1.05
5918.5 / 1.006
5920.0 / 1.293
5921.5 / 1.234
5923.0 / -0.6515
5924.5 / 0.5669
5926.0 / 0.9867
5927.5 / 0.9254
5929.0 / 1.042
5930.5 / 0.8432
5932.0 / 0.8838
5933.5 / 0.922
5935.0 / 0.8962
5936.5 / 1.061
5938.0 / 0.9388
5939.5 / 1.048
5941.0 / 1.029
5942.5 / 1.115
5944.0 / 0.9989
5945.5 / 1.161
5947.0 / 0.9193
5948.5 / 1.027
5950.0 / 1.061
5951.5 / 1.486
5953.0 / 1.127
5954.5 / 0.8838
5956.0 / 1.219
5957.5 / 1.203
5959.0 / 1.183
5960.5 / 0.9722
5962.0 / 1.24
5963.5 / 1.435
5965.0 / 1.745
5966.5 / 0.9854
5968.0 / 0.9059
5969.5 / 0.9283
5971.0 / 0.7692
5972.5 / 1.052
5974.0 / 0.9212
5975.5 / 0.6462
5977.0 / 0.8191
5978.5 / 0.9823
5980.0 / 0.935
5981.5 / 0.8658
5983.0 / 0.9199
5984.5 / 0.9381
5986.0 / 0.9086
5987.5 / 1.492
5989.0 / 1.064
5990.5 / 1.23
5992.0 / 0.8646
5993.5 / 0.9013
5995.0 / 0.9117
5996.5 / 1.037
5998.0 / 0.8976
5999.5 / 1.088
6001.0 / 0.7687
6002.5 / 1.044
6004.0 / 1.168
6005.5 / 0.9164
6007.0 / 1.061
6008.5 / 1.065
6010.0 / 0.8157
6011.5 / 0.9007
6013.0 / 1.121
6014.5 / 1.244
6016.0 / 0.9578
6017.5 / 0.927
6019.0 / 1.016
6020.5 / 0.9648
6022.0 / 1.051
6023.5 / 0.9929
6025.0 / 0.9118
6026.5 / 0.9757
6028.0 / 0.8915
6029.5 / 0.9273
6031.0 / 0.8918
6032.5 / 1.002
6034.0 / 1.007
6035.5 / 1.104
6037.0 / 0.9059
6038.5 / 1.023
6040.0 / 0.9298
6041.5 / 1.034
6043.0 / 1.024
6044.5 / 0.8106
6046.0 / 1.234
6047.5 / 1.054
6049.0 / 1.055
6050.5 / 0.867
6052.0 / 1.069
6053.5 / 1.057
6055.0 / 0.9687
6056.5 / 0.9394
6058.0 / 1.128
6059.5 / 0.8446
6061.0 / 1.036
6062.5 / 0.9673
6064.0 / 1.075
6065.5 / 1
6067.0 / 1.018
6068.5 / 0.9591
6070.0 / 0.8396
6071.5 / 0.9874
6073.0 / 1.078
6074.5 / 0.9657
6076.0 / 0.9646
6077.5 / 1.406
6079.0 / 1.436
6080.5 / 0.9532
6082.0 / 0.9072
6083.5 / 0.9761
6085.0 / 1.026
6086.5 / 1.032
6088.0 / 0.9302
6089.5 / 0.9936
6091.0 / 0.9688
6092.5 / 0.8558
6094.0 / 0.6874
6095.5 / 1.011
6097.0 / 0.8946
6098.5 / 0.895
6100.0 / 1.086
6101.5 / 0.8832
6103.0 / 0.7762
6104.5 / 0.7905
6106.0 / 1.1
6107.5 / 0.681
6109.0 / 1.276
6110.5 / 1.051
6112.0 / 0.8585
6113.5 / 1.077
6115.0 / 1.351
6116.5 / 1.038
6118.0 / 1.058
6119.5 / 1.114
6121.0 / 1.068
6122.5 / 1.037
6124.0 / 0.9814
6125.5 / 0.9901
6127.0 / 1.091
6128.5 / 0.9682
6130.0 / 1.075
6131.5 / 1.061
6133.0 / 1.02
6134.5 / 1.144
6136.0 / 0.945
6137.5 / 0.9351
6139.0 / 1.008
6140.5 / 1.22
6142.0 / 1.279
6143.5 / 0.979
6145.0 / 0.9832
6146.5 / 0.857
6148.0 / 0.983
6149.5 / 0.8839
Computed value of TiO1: -0.08 mag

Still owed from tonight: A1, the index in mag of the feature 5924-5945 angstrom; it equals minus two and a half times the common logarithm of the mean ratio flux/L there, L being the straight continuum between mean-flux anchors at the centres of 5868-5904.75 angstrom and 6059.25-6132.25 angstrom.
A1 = -0.07 mag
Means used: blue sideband 0.862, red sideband 1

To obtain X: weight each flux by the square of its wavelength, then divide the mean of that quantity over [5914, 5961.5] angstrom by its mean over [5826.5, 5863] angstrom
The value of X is 1.06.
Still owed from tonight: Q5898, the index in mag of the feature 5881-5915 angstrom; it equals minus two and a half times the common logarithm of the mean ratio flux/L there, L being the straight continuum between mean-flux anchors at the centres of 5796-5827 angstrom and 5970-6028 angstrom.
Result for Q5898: 0.11 mag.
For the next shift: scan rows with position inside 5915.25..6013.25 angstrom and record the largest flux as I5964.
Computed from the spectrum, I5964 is 1.745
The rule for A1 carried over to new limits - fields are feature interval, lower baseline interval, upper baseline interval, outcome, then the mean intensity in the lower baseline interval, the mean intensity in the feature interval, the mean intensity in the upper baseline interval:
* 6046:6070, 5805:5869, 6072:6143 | 0.01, 0.974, 1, 1.02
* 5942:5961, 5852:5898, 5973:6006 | -0.17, 0.891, 1.11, 0.97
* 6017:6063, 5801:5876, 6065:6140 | 0.01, 0.968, 0.988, 1.01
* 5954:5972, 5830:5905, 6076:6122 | -0.18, 0.909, 1.12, 1.01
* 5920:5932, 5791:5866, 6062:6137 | 0.28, 0.956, 0.754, 1.01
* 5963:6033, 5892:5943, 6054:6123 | -0.05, 0.91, 0.995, 1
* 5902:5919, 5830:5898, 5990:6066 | -0.07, 0.906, 0.993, 0.993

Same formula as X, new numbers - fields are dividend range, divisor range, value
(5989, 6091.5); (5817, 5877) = 1.11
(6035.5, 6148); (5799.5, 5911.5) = 1.16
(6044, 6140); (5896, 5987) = 1.08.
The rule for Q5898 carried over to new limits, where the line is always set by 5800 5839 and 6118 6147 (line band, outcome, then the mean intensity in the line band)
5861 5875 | 0.03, 0.962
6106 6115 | 0.01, 1.03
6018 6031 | 0.06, 0.961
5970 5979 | 0.17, 0.863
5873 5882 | 0.16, 0.857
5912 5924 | 0.22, 0.816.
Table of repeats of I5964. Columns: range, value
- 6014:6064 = 1.244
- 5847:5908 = 1.302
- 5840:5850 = 1.088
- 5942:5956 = 1.486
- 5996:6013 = 1.168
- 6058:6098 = 1.436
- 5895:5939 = 1.293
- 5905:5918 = 1.277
